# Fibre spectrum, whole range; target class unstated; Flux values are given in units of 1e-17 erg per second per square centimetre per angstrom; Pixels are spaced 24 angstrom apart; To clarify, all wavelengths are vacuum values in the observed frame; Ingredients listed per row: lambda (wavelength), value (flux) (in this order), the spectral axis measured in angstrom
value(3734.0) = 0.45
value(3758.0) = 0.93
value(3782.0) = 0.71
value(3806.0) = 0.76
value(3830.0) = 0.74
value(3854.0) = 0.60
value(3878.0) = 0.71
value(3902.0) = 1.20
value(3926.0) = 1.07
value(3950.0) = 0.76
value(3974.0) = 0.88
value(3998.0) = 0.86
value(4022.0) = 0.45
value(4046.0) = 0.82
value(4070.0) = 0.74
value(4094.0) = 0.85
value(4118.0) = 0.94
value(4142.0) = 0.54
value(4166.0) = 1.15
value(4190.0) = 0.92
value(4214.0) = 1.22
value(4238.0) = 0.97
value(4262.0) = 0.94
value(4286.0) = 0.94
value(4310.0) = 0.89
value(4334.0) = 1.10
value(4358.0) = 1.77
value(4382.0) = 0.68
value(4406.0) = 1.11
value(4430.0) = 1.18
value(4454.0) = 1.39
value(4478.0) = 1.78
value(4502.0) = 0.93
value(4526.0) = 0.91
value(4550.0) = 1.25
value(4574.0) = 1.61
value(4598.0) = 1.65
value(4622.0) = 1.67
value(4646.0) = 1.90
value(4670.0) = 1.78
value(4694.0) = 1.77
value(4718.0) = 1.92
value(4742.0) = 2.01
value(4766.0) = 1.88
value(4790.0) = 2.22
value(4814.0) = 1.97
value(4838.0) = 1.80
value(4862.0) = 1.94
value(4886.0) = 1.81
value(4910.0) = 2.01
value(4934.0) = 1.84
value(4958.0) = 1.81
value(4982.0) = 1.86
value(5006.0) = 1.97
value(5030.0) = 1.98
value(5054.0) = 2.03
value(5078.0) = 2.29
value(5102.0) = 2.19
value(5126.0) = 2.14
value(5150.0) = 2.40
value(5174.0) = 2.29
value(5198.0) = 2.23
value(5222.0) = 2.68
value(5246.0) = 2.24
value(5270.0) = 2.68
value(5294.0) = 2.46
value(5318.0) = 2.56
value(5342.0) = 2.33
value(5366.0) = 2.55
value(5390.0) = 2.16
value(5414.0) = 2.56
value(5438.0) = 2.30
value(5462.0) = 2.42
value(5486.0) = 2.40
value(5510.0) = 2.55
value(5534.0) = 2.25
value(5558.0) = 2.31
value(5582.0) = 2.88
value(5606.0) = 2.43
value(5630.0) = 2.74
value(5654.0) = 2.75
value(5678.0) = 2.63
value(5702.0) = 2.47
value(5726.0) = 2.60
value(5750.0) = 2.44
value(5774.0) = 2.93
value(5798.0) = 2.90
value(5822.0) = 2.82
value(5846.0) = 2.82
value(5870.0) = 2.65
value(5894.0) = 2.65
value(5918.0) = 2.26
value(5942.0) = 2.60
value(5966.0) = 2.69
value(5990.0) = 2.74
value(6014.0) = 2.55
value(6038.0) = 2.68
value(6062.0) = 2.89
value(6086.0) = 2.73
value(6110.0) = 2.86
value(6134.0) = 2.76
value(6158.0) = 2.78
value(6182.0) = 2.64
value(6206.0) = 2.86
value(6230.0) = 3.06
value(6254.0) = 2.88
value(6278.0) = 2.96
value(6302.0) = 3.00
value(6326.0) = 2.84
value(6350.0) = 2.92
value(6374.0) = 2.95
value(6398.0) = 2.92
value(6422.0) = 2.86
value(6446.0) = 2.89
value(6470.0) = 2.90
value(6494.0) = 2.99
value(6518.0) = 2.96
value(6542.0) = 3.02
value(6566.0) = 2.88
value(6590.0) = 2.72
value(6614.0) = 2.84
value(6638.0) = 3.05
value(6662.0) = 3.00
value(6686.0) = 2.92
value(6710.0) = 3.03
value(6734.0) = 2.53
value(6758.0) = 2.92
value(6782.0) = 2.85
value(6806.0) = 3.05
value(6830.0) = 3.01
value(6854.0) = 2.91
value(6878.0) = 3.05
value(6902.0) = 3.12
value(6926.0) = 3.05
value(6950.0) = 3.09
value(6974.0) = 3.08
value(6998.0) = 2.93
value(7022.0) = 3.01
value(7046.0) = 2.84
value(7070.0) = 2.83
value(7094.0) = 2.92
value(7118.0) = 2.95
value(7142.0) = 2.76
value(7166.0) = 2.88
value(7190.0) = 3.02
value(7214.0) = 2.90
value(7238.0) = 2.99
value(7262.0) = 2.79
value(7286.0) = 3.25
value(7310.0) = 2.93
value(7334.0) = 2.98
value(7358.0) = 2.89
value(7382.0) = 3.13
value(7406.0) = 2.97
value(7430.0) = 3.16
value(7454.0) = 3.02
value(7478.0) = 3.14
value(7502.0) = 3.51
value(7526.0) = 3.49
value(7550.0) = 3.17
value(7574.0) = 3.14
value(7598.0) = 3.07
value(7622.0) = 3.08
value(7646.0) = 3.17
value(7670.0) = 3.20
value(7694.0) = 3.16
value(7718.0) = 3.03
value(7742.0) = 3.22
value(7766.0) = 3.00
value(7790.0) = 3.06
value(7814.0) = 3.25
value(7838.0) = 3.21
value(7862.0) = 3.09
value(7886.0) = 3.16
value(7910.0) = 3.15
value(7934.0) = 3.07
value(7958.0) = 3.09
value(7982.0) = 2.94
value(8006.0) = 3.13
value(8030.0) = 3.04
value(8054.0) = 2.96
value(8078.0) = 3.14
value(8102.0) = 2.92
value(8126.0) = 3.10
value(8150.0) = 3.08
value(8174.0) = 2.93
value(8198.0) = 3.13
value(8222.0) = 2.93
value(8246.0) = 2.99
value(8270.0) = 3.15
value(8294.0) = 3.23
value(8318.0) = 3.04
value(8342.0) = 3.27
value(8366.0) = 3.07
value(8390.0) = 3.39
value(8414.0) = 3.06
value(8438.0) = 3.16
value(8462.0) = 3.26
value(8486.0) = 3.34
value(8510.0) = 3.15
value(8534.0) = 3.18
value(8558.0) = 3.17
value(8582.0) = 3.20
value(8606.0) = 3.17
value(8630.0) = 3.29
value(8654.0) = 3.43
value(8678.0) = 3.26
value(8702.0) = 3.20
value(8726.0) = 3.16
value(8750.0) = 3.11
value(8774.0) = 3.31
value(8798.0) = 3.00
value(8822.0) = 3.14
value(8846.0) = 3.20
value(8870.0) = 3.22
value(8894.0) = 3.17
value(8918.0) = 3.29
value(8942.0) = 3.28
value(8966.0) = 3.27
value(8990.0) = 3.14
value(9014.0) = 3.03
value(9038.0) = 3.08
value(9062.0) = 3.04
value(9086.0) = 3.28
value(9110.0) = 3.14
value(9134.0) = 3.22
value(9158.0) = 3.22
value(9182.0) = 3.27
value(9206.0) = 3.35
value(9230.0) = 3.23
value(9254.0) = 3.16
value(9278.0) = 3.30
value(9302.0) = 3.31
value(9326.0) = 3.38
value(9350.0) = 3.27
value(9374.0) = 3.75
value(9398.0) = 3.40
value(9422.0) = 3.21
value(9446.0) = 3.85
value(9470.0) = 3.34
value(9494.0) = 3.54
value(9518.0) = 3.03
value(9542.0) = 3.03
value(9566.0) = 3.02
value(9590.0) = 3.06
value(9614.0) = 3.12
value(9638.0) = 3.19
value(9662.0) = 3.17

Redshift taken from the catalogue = 0.142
